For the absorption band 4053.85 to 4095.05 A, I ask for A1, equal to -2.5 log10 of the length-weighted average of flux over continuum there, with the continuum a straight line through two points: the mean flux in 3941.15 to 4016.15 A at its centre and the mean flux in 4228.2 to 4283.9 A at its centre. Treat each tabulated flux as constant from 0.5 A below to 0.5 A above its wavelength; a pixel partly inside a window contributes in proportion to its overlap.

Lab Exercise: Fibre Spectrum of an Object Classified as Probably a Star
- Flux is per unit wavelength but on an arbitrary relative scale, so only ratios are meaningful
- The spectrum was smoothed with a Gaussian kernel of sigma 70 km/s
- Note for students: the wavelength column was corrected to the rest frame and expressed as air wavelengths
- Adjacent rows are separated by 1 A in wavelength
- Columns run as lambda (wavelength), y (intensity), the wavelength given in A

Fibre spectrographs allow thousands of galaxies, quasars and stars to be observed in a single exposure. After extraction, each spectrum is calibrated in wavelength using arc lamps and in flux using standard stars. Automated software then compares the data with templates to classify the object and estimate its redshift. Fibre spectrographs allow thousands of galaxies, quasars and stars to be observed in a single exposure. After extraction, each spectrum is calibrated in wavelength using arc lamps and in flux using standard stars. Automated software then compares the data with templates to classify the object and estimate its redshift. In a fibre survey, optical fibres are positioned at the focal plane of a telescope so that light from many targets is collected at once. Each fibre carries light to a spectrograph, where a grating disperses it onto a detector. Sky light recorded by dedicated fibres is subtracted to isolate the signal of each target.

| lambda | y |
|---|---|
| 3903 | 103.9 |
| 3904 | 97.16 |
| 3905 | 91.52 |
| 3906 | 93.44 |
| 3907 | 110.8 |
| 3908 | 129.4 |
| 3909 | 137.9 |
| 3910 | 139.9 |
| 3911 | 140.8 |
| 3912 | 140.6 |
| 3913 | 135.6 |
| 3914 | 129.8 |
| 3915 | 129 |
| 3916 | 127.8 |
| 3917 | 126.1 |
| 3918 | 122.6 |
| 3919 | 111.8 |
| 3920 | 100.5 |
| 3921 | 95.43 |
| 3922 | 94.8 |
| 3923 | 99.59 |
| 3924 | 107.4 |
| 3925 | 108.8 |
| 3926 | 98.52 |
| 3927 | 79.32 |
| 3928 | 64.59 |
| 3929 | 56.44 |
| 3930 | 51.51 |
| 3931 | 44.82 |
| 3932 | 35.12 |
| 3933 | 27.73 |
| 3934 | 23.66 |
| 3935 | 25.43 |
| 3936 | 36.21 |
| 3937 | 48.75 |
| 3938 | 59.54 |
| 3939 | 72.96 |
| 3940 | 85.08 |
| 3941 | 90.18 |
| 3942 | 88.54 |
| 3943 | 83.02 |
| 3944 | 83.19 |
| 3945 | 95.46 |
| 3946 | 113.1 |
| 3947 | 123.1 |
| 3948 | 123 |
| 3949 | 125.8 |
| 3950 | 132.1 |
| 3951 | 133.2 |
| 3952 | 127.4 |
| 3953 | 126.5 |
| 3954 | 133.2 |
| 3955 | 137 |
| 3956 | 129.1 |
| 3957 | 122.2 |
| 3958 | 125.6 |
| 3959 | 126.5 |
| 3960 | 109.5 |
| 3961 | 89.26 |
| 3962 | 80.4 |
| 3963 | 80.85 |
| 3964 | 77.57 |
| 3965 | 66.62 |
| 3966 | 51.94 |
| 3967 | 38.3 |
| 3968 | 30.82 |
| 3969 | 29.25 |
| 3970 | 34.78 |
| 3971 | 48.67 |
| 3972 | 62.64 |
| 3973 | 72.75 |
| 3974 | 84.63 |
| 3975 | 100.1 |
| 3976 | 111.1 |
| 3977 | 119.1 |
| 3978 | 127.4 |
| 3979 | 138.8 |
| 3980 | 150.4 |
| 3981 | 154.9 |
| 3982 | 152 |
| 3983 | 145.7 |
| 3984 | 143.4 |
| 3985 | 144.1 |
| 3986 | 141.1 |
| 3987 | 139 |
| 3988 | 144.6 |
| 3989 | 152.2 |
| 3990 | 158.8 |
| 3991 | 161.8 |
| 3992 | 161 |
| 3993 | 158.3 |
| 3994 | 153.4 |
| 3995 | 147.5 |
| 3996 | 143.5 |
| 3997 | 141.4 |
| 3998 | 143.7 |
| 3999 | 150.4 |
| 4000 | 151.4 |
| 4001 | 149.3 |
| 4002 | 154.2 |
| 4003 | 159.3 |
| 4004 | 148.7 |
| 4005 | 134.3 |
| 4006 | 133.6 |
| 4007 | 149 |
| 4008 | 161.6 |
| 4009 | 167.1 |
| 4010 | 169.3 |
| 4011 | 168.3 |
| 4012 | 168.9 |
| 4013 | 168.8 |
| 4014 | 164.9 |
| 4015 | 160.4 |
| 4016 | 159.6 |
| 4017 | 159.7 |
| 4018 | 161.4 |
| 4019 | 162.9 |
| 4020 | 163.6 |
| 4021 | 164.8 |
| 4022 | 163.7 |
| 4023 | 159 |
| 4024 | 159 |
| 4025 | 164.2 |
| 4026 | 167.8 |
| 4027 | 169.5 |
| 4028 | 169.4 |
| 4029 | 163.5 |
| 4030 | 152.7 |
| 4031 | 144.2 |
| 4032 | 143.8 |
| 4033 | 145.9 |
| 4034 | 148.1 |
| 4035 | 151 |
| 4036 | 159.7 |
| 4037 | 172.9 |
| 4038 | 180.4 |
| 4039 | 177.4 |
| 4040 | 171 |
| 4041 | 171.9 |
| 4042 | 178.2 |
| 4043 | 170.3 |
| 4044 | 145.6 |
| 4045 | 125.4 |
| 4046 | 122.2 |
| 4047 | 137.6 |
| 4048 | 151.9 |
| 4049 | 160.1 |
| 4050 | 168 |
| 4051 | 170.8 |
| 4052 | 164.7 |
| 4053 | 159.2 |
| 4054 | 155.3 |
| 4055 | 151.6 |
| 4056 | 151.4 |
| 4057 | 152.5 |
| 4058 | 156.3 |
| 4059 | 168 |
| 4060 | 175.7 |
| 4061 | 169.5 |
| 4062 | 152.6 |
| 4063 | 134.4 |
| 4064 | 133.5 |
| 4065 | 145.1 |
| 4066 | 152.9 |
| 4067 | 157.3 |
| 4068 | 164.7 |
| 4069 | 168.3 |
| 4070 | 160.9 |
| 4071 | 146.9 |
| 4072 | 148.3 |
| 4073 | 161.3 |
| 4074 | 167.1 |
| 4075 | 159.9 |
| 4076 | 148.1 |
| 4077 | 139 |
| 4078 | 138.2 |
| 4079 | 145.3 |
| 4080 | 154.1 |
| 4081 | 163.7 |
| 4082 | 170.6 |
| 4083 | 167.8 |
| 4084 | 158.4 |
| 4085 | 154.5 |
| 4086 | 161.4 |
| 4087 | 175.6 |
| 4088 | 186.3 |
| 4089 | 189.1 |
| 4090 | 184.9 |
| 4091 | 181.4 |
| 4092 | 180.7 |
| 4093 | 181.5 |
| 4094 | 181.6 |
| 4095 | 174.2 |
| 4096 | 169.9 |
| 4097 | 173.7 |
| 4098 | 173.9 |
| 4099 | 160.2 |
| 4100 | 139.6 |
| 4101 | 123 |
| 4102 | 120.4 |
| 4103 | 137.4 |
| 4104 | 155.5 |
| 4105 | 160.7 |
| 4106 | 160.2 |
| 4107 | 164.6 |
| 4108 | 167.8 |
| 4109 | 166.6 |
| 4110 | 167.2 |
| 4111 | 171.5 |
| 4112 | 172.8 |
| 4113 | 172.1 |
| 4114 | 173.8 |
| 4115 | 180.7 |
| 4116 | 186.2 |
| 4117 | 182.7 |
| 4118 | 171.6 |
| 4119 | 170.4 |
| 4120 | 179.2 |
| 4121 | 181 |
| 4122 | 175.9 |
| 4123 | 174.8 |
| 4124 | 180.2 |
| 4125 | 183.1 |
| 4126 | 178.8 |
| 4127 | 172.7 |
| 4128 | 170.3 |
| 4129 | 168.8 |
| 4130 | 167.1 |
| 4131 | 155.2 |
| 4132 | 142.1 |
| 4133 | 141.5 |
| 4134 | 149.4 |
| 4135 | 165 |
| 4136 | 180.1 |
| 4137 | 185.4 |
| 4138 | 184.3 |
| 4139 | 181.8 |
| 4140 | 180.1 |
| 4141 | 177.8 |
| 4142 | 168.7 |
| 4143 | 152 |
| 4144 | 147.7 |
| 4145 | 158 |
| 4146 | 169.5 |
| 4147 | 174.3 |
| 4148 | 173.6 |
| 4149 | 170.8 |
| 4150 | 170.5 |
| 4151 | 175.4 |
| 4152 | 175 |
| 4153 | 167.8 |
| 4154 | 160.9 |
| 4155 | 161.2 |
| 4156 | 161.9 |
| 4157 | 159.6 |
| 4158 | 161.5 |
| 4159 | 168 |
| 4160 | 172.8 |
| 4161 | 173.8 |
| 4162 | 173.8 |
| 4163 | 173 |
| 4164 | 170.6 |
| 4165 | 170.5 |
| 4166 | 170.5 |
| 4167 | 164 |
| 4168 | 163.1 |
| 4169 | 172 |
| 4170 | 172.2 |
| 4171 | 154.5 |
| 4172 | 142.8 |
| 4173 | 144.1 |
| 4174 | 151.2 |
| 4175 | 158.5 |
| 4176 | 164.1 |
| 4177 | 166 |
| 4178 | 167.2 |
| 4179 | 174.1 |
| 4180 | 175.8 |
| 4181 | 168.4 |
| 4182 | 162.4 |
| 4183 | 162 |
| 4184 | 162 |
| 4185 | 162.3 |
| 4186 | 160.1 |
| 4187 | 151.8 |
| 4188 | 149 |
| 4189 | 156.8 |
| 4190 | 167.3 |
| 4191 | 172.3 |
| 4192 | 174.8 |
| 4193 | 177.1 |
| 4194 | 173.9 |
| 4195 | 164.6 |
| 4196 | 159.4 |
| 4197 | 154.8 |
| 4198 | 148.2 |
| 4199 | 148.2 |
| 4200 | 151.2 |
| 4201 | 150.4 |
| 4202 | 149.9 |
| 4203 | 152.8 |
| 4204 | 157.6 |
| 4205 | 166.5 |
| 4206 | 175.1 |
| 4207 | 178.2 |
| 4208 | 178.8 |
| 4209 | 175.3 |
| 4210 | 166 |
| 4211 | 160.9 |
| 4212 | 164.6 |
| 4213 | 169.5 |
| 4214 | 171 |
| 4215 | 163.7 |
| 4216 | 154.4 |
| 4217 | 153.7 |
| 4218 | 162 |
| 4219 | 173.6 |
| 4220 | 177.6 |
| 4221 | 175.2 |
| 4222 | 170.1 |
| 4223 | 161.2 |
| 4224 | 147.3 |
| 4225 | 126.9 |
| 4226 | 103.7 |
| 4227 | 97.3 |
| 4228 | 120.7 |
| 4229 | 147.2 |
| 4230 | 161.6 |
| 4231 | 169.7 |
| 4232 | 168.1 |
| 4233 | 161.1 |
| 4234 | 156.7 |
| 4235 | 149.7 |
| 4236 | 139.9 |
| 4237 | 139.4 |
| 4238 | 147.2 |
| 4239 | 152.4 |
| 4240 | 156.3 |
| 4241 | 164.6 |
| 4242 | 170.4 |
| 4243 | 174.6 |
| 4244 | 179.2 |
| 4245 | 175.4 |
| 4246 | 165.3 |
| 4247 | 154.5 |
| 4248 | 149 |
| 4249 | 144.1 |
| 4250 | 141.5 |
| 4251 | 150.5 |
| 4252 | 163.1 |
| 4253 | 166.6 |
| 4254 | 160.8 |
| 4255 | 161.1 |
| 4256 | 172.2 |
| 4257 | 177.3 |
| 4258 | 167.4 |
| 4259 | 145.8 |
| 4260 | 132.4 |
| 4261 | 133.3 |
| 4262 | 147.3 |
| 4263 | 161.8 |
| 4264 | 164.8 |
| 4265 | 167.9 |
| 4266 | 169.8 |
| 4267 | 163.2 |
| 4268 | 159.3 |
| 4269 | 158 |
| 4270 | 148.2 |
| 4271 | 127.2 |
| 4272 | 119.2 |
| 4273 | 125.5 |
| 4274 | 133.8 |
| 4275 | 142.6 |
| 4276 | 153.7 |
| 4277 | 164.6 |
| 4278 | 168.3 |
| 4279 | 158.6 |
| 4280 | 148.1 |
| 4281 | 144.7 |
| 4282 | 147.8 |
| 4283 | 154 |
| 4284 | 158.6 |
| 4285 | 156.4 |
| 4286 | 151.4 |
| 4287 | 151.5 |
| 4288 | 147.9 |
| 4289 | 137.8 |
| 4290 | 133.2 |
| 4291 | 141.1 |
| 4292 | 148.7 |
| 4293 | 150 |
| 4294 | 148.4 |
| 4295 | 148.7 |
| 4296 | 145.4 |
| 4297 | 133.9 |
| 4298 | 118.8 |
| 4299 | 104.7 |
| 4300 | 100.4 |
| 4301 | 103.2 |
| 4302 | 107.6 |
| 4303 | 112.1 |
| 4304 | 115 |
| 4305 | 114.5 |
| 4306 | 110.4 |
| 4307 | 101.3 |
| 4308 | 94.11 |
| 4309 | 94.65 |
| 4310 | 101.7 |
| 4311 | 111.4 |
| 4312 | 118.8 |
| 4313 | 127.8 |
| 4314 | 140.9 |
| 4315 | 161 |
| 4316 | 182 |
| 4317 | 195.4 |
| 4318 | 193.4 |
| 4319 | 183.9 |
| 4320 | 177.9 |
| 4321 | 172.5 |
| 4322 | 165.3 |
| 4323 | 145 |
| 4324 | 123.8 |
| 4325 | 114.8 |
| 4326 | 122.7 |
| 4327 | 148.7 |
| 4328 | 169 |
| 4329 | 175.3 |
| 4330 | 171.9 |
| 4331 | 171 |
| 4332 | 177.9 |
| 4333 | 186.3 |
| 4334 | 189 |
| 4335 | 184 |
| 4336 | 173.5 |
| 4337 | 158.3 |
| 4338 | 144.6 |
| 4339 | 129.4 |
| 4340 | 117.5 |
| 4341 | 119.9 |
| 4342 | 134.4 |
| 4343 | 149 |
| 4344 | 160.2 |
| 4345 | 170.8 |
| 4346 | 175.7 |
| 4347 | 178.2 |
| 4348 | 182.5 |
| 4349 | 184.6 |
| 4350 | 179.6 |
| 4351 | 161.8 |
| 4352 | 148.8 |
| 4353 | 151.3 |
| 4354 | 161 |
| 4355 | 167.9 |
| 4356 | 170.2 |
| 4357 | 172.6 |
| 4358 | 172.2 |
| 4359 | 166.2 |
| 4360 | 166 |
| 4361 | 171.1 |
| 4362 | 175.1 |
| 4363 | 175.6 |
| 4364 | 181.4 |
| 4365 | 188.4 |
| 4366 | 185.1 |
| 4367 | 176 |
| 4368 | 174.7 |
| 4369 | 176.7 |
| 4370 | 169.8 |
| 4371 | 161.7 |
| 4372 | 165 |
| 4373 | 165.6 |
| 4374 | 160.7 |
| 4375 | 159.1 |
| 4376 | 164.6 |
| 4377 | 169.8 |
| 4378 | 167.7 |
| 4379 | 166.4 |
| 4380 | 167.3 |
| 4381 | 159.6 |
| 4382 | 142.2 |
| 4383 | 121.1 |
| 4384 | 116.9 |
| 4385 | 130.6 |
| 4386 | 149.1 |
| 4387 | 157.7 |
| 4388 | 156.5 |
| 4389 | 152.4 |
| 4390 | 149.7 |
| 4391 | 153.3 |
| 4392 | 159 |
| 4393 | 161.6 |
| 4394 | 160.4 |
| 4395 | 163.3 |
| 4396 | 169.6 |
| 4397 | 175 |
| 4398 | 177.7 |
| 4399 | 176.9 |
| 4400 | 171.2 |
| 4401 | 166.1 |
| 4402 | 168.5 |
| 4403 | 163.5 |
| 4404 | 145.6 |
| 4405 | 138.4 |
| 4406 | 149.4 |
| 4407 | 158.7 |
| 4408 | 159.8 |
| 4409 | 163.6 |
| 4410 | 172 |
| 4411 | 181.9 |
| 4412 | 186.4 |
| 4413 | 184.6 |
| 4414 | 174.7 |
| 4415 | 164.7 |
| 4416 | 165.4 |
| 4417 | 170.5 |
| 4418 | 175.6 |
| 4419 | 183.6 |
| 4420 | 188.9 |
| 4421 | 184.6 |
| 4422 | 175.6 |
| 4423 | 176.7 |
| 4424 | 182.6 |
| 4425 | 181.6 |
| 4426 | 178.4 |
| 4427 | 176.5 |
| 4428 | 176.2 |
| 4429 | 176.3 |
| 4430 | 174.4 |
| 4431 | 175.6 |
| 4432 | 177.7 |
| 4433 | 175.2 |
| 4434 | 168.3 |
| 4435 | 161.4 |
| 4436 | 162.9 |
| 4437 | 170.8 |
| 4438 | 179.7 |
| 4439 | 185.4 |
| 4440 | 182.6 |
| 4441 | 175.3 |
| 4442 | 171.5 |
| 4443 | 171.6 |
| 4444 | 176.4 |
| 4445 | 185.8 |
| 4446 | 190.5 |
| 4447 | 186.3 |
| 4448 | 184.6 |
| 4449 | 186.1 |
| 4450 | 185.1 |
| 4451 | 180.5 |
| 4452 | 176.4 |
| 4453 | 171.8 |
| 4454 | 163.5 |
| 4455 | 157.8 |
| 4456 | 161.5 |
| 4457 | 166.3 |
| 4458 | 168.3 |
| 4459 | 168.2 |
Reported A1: -0.19 mag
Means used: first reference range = 124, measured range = 161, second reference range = 155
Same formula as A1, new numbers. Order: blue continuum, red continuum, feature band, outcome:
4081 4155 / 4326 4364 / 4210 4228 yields 0.084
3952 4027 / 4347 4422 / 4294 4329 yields 0.182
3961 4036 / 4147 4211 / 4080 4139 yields -0.103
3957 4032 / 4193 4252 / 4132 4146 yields -0.121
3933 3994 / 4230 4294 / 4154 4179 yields -0.190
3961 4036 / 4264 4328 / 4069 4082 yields -0.128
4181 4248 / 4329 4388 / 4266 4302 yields 0.132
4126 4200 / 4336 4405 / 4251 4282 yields 0.068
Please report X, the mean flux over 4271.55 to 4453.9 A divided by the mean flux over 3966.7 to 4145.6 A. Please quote 1.0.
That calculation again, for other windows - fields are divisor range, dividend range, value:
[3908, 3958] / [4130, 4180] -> 1.67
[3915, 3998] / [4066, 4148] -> 1.62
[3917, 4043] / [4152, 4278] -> 1.30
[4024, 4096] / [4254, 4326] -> 0.89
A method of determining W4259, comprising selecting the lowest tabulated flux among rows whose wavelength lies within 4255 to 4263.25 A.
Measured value 132.4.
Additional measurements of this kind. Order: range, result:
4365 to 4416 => 116.9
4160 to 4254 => 97.3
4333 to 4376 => 117.5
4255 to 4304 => 100.4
